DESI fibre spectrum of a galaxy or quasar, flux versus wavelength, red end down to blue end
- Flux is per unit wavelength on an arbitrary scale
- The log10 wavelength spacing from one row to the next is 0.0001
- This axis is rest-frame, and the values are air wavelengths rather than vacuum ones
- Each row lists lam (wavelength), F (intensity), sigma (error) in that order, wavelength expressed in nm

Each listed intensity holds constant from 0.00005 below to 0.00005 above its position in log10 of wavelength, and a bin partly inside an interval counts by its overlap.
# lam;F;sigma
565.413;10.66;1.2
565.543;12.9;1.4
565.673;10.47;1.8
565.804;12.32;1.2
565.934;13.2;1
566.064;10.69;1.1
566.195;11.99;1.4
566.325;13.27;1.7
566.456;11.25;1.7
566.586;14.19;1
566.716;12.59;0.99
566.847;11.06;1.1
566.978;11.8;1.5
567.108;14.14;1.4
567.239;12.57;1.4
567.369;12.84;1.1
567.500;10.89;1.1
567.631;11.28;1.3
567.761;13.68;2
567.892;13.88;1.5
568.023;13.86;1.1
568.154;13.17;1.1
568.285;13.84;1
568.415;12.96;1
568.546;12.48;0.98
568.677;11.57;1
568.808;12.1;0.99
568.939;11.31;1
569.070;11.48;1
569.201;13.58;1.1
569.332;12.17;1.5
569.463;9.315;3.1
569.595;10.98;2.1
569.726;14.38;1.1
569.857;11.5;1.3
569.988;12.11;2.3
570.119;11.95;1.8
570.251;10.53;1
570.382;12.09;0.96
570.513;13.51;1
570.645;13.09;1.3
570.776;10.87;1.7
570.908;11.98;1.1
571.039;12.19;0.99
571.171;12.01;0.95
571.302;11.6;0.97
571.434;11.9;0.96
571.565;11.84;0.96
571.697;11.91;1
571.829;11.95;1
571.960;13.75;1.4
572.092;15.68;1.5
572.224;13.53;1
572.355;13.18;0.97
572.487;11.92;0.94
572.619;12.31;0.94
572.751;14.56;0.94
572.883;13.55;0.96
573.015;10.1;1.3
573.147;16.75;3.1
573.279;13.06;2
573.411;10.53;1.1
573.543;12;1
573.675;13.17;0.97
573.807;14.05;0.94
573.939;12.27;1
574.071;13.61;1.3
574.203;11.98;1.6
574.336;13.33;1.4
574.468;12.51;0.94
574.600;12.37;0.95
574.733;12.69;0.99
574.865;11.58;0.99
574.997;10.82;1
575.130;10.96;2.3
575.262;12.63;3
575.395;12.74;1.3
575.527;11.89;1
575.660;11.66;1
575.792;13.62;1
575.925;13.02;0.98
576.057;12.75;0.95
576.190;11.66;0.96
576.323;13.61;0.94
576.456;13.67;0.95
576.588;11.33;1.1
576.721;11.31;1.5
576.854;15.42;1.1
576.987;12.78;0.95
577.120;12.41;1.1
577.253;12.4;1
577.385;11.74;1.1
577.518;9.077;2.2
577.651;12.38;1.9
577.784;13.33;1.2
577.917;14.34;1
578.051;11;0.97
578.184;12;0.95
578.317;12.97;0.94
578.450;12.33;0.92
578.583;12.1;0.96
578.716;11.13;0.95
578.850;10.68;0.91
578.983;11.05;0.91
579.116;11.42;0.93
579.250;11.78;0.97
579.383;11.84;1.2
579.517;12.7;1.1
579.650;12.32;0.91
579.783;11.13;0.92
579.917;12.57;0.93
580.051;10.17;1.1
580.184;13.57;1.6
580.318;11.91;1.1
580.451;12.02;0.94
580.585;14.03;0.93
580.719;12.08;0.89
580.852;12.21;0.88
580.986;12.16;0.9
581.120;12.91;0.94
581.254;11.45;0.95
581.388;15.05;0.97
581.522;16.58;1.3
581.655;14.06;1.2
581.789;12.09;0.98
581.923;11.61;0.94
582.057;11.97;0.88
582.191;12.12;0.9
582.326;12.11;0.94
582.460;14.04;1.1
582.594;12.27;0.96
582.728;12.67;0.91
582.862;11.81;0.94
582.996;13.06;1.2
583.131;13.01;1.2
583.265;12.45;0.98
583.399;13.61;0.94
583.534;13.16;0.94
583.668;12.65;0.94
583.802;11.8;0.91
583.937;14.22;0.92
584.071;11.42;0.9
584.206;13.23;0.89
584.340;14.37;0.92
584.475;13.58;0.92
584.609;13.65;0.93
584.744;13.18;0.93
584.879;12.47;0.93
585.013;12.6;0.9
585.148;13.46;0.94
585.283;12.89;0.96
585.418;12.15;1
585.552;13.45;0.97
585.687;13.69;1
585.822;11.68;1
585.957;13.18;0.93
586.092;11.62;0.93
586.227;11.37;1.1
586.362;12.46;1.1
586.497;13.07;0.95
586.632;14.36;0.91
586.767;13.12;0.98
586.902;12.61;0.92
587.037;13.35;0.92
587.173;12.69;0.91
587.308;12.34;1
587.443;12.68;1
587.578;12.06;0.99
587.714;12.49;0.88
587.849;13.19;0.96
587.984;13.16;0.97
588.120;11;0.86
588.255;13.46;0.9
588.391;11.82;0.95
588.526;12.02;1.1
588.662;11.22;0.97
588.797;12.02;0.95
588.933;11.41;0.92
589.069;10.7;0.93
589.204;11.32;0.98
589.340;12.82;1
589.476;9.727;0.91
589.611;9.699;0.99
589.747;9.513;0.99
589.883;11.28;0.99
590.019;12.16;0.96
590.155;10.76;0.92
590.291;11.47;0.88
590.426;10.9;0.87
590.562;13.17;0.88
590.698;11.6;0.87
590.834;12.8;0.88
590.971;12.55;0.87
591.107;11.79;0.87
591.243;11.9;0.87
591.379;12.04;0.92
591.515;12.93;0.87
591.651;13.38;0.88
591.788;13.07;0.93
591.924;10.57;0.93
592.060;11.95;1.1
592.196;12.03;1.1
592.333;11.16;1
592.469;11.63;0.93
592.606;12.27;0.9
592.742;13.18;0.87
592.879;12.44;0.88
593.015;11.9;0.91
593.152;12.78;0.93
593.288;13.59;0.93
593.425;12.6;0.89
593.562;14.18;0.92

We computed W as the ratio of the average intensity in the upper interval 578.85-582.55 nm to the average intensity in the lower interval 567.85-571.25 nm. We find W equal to 1.02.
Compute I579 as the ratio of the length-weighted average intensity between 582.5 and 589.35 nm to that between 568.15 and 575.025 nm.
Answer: 1.01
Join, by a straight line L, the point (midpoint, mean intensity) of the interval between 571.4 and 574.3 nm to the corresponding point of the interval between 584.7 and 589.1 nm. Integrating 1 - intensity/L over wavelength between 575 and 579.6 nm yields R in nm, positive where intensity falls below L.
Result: 0.208 nm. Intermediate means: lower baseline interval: 12.9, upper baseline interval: 12.5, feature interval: 12.2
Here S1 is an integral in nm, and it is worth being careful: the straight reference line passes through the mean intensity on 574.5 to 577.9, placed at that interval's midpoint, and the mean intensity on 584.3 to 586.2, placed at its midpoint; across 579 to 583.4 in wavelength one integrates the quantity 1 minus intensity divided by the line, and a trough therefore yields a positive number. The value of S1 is 0.05 nm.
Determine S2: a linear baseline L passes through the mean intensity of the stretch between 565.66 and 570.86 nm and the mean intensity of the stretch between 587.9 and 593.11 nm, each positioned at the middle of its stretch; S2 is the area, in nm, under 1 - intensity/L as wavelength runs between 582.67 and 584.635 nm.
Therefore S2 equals -0.16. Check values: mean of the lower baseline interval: 12.3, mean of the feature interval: 13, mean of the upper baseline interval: 11.8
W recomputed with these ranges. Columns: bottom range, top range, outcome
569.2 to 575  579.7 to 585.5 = 1.03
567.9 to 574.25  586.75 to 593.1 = 0.96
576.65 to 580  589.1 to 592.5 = 0.97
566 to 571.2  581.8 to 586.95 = 1.04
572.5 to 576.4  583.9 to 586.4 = 1.02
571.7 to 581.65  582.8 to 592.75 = 0.98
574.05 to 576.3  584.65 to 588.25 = 1.03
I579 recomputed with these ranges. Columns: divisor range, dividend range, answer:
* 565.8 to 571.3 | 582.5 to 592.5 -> 1.00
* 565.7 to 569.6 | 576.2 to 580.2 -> 0.98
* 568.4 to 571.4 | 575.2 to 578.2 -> 1.04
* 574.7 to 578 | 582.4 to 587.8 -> 1.04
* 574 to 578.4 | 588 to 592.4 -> 0.94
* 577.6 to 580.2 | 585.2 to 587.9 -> 1.06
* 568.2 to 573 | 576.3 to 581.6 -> 1.00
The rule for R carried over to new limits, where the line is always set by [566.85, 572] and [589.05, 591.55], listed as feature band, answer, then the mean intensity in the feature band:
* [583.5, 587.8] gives -0.422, 12.8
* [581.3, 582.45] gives -0.134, 13.2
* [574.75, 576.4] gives -0.030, 12.3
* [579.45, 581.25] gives -0.058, 12.3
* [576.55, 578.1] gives -0.044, 12.3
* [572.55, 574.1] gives -0.109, 13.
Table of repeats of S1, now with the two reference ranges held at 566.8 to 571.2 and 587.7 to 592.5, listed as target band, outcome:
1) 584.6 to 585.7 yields -0.101 nm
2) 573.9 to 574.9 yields -0.035 nm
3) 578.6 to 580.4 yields 0.046 nm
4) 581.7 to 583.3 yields -0.066 nm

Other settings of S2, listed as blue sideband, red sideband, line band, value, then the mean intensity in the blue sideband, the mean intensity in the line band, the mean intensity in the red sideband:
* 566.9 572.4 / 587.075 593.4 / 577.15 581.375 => 0.05 nm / 12.4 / 12.1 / 12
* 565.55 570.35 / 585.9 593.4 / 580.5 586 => -0.35 nm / 12.3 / 12.9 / 12.1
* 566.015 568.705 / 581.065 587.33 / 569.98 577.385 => 0.10 nm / 12.6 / 12.5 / 12.9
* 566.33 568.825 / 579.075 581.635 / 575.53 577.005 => -0.02 nm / 12.7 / 12.8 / 12.6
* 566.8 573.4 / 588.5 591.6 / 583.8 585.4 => -0.17 nm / 12.5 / 13.1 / 11.6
